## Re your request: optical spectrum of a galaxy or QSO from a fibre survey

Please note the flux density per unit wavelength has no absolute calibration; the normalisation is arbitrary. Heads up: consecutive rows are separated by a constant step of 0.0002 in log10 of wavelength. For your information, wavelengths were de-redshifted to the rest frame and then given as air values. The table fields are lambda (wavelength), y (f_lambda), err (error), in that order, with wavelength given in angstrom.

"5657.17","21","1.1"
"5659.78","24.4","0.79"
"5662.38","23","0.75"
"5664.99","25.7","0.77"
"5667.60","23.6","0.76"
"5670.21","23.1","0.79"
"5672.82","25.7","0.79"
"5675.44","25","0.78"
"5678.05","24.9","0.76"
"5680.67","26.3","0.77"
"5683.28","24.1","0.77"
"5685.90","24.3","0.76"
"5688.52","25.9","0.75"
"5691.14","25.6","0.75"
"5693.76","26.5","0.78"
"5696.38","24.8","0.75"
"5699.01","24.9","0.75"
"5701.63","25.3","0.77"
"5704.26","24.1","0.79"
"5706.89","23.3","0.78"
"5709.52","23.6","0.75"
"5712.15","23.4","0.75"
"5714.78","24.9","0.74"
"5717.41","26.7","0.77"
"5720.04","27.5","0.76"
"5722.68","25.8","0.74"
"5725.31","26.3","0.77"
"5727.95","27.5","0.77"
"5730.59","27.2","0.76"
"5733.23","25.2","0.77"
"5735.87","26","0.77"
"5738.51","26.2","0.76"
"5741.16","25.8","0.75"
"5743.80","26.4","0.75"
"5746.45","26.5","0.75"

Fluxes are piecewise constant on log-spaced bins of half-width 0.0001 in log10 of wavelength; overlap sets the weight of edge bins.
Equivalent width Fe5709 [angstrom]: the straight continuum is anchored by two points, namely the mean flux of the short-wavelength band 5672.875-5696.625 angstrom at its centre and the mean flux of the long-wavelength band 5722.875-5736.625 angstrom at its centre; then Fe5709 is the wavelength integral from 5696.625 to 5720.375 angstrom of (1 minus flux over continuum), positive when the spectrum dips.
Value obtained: 1.05 angstrom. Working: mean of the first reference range 25.3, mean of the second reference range 26.4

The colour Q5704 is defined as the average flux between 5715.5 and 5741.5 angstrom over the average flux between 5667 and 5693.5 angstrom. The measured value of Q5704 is 1.1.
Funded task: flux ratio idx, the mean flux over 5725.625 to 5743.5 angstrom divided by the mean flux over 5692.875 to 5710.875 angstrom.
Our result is 1.1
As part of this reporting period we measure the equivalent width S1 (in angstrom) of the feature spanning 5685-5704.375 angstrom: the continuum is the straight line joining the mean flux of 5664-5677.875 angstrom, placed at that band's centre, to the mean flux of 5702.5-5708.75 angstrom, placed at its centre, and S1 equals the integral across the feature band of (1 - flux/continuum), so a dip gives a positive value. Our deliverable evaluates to -1.0 angstrom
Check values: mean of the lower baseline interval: 24.6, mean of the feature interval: 25.3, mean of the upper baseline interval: 23.8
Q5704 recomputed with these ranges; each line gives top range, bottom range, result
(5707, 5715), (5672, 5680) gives 0.94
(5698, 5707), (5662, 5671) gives 1.02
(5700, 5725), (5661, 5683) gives 1.02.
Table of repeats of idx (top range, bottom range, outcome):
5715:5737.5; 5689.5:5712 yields 1.07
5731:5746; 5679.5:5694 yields 1.03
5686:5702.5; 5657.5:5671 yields 1.07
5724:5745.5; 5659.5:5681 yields 1.07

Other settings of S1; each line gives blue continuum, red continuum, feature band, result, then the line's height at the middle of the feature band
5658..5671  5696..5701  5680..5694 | -0.4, 24.6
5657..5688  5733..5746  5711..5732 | -0.5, 25.6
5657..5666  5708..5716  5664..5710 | -1.9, 23.9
